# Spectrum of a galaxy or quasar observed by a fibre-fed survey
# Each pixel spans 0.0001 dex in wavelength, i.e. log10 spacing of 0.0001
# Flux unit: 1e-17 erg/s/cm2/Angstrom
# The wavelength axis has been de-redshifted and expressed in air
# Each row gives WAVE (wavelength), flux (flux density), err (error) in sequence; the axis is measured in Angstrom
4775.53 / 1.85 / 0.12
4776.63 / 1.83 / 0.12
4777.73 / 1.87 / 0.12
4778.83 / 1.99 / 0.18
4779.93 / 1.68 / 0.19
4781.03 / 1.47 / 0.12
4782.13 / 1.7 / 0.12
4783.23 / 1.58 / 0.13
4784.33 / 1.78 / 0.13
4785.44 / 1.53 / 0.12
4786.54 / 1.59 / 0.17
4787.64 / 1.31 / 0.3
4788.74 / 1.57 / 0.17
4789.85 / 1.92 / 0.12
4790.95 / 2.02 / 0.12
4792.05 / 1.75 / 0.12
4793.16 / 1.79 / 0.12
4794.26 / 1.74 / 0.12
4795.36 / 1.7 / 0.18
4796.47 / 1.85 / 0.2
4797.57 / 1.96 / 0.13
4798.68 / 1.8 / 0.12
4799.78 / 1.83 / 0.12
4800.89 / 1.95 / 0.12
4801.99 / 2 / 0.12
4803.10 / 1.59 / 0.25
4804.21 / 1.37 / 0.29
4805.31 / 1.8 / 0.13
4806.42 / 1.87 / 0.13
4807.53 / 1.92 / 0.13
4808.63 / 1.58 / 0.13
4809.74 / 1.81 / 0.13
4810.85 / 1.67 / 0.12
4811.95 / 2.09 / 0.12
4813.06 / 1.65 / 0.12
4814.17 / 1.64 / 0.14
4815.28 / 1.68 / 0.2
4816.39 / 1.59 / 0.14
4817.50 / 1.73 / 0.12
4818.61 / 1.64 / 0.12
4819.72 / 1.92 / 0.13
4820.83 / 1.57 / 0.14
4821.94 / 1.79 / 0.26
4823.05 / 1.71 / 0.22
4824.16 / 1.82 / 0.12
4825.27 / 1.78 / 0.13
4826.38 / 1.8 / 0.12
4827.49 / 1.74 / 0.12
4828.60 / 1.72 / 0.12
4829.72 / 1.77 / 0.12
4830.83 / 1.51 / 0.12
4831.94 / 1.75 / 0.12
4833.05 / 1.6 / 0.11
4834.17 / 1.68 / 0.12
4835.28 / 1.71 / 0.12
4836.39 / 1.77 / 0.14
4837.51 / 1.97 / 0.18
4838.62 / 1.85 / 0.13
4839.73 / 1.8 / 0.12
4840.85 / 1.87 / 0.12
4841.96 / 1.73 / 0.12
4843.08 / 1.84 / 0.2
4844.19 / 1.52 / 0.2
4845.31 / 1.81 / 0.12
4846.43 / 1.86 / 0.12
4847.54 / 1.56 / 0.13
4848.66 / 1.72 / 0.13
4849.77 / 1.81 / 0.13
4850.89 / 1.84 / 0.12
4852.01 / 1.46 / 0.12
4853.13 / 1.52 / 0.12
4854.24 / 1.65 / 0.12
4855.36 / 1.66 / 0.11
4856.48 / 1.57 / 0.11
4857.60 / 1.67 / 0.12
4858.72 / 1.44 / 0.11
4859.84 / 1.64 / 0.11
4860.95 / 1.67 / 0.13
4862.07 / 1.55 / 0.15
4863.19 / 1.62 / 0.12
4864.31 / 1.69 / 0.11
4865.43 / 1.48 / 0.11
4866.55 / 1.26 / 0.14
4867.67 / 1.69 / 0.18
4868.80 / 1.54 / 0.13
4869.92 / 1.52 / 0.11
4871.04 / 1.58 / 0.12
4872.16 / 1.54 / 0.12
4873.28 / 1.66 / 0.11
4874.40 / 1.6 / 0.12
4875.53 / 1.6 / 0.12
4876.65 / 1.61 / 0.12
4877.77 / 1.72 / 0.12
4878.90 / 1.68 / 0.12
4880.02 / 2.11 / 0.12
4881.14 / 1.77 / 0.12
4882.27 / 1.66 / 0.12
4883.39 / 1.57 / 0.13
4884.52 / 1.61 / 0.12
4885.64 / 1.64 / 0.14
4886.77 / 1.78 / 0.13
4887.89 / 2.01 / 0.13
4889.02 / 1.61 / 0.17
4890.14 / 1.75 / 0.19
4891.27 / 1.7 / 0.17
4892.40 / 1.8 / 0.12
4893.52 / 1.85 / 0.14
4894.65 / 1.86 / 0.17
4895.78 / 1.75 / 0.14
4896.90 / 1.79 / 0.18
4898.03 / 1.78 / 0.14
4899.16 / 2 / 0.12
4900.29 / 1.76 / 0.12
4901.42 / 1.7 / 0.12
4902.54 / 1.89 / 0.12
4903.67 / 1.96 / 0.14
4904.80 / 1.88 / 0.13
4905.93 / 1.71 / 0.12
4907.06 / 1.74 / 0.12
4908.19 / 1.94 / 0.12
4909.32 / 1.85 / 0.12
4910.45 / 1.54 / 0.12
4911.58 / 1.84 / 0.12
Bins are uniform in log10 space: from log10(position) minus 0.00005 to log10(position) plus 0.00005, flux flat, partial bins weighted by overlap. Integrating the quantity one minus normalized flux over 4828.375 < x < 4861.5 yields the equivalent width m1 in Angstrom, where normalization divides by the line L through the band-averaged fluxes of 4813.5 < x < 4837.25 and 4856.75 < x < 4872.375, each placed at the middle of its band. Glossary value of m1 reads -1.2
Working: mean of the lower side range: 1.71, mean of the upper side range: 1.56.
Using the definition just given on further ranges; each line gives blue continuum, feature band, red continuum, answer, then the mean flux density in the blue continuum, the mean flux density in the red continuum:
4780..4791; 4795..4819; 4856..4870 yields -2.2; 1.63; 1.57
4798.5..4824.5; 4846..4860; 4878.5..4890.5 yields 0.8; 1.75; 1.75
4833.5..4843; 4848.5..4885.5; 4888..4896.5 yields 3.3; 1.8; 1.77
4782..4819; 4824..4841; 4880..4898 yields -0.1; 1.74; 1.76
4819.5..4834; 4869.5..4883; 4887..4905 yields 0.9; 1.72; 1.82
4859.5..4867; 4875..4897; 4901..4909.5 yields -0.4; 1.56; 1.84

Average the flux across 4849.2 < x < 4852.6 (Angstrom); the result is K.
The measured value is 1.7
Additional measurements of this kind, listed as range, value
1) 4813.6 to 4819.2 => 1.66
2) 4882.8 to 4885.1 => 1.59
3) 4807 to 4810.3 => 1.77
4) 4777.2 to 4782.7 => 1.74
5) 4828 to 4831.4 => 1.67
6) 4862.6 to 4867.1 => 1.51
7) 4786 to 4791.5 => 1.68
